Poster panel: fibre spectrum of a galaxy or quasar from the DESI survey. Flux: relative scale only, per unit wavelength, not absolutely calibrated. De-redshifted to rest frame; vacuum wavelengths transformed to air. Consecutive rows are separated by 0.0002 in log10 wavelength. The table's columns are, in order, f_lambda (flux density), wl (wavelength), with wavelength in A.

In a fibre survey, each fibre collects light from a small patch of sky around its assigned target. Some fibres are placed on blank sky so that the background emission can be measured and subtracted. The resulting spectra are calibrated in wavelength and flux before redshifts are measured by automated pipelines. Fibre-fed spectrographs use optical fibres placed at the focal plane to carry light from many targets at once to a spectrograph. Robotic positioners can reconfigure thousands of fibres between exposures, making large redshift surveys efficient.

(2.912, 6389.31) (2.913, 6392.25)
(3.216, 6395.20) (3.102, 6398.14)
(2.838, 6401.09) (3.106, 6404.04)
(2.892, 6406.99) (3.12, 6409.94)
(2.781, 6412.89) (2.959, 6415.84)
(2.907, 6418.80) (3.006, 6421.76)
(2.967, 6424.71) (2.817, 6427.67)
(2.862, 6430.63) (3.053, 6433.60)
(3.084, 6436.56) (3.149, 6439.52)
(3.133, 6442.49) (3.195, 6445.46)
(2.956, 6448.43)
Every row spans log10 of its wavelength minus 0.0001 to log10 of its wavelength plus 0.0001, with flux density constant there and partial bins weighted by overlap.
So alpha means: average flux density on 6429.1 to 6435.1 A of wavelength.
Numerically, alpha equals 2.95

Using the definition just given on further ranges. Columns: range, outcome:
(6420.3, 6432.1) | 2.91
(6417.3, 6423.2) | 2.95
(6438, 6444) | 3.14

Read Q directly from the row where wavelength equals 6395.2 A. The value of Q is 3.216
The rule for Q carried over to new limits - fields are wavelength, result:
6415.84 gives 2.959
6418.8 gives 2.907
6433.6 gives 3.053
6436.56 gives 3.084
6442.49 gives 3.133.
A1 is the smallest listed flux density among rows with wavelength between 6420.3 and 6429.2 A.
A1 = 2.817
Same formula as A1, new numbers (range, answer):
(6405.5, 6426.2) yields 2.781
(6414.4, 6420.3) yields 2.907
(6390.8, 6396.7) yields 2.913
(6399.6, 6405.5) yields 2.838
